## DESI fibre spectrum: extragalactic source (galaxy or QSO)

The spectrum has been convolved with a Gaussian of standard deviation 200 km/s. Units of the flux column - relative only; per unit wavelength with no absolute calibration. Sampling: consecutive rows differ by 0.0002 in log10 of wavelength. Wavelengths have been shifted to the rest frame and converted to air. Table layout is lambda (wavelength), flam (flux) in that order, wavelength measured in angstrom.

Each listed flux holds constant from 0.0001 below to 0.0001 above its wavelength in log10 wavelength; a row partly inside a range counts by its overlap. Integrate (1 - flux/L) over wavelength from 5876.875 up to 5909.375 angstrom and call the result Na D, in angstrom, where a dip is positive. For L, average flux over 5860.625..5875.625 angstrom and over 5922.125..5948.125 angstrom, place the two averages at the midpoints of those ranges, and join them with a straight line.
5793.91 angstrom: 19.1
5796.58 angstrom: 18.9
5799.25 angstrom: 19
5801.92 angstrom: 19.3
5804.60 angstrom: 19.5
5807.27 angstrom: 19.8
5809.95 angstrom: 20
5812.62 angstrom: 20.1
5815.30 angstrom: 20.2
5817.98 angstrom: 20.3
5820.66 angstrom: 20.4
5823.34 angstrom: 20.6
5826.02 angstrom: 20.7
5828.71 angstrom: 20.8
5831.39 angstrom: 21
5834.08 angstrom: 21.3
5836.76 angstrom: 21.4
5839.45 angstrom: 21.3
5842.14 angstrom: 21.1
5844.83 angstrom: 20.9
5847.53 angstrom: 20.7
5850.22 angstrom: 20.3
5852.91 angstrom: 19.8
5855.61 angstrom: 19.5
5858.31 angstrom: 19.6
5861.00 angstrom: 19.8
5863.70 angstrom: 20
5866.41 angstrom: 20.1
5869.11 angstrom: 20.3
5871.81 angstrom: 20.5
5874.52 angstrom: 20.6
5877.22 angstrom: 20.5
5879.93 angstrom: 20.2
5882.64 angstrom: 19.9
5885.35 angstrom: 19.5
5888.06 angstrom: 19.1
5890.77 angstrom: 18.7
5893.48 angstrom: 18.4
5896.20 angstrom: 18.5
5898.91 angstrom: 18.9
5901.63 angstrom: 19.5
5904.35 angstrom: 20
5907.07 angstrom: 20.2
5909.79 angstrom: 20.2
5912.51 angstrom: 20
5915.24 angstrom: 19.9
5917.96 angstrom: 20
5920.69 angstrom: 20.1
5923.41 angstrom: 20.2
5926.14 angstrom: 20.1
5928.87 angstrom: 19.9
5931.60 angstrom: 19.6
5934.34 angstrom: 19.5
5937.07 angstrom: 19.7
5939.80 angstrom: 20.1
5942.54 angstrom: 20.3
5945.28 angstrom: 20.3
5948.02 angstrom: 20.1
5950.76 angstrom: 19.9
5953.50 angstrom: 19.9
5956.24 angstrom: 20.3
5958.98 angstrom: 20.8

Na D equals 1.1 angstrom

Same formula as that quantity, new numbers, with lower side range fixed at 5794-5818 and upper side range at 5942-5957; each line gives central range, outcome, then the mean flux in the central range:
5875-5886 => -0.1 angstrom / 20.1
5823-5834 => -0.6 angstrom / 20.8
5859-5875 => -0.3 angstrom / 20.2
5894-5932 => 0.4 angstrom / 19.8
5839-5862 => -0.6 angstrom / 20.3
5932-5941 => 0.1 angstrom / 19.7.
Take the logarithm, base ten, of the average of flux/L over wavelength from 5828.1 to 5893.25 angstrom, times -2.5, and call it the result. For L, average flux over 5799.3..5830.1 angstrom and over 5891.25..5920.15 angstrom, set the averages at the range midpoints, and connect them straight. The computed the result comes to -0.02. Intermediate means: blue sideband 20.1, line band 20.3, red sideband 19.5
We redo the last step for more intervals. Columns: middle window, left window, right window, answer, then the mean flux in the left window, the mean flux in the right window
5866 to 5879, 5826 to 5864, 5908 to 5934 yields -0.004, 20.6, 20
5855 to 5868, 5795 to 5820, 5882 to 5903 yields -0.031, 19.7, 19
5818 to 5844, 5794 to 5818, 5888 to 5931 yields -0.070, 19.6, 19.6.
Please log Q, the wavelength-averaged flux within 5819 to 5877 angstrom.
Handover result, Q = 20.5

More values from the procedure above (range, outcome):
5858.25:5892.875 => 19.9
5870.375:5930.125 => 19.8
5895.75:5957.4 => 19.9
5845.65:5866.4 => 20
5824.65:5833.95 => 20.9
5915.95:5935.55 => 19.9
